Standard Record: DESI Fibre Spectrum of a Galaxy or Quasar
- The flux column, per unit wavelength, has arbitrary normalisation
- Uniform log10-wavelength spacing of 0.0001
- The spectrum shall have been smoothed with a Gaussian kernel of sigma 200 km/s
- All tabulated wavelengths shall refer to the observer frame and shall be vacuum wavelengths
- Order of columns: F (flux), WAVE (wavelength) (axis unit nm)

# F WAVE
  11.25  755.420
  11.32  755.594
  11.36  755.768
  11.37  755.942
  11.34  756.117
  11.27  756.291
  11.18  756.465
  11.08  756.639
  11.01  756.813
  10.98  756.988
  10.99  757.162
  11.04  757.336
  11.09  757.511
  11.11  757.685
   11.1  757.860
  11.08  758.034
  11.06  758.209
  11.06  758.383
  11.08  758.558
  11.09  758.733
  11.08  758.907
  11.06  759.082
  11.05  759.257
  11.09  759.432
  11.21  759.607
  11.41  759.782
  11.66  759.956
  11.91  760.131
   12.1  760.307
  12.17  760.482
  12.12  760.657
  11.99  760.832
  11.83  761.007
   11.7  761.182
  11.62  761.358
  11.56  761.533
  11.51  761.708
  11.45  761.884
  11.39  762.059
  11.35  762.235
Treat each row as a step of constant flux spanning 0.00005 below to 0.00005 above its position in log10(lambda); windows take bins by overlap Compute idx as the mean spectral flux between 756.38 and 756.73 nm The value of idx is 11.1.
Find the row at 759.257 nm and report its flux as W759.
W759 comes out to 11.05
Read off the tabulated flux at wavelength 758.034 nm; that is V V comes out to 11.08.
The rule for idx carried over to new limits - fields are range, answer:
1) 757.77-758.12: 11.1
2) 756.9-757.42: 11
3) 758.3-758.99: 11.1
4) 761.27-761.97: 11.5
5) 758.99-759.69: 11.1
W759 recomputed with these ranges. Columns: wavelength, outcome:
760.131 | 11.91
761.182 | 11.7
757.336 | 11.04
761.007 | 11.83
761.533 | 11.56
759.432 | 11.09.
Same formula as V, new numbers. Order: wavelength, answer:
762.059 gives 11.39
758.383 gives 11.06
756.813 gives 11.01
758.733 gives 11.09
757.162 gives 10.99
